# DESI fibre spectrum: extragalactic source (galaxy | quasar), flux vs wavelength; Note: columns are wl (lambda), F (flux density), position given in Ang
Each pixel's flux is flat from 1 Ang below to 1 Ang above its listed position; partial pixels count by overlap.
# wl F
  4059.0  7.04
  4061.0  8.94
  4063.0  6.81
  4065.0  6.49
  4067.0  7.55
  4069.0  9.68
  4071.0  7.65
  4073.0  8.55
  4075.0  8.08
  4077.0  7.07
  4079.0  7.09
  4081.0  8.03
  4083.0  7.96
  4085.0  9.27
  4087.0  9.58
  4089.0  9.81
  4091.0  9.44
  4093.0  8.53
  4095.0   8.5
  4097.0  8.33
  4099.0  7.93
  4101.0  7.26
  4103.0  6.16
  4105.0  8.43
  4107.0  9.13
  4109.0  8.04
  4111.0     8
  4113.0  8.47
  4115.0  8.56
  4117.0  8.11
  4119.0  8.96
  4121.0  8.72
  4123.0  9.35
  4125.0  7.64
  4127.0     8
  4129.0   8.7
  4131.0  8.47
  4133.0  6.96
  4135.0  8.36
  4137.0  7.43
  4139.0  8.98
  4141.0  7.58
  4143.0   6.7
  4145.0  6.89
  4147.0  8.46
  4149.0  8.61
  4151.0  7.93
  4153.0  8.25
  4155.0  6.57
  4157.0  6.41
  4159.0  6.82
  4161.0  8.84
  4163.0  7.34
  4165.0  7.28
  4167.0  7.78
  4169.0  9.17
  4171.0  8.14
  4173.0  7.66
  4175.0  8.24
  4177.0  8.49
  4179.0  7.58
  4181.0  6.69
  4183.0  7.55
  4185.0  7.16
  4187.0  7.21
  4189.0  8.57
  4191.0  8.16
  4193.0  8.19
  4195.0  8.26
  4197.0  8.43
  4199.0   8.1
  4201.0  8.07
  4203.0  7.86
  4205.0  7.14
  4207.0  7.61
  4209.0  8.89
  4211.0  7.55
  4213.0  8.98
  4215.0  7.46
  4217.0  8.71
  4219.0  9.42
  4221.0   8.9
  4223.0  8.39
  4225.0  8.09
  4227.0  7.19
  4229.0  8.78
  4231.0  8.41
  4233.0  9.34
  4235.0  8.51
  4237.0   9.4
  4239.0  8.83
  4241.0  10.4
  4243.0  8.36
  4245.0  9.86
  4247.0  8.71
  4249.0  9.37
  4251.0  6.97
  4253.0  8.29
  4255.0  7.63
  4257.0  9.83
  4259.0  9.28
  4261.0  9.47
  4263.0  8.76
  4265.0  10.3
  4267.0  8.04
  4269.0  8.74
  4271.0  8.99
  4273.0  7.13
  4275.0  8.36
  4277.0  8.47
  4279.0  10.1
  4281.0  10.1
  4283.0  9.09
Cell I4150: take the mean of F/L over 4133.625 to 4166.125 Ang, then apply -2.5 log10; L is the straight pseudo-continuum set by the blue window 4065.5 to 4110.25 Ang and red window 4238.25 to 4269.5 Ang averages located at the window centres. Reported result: 0.12 mag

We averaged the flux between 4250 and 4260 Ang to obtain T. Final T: 8.4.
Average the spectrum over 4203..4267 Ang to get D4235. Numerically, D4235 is 8.65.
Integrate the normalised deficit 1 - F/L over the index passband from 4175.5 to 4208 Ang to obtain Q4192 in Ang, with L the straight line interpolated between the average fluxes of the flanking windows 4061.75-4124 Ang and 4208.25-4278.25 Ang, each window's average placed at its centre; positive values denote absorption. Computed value 2.7 Ang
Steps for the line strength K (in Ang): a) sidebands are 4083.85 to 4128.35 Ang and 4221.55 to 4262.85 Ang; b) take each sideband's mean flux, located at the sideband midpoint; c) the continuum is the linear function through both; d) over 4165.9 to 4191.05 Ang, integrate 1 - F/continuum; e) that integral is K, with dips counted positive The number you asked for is 2.2 Ang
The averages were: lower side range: 8.46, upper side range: 8.76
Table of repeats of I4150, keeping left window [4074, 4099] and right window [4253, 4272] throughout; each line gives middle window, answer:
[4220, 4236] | 0.05 mag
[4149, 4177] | 0.12 mag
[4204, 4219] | 0.09 mag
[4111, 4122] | 0.00 mag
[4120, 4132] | 0.01 mag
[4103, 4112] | 0.05 mag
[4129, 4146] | 0.12 mag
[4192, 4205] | 0.09 mag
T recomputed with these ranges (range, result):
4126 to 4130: 8.35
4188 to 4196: 8.29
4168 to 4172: 8.66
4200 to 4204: 7.96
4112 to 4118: 8.38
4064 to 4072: 7.84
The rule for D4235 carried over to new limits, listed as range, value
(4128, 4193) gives 7.79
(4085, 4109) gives 8.48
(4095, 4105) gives 7.63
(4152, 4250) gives 8.19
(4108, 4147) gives 8.11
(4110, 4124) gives 8.6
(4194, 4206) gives 7.98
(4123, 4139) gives 8.09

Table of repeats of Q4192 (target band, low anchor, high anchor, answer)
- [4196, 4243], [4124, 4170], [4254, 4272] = 0.6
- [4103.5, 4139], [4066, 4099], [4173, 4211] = -0.3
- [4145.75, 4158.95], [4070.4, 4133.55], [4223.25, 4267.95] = 1.3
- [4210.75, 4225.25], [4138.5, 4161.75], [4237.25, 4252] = 0.1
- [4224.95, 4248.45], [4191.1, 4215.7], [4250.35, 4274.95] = -1.3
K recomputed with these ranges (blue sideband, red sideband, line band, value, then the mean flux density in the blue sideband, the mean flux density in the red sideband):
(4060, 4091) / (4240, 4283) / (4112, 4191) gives 5.4 Ang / 8.21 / 8.92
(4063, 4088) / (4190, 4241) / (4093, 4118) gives 0.0 Ang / 8.03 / 8.39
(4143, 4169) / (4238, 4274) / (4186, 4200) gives -0.1 Ang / 7.62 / 8.83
